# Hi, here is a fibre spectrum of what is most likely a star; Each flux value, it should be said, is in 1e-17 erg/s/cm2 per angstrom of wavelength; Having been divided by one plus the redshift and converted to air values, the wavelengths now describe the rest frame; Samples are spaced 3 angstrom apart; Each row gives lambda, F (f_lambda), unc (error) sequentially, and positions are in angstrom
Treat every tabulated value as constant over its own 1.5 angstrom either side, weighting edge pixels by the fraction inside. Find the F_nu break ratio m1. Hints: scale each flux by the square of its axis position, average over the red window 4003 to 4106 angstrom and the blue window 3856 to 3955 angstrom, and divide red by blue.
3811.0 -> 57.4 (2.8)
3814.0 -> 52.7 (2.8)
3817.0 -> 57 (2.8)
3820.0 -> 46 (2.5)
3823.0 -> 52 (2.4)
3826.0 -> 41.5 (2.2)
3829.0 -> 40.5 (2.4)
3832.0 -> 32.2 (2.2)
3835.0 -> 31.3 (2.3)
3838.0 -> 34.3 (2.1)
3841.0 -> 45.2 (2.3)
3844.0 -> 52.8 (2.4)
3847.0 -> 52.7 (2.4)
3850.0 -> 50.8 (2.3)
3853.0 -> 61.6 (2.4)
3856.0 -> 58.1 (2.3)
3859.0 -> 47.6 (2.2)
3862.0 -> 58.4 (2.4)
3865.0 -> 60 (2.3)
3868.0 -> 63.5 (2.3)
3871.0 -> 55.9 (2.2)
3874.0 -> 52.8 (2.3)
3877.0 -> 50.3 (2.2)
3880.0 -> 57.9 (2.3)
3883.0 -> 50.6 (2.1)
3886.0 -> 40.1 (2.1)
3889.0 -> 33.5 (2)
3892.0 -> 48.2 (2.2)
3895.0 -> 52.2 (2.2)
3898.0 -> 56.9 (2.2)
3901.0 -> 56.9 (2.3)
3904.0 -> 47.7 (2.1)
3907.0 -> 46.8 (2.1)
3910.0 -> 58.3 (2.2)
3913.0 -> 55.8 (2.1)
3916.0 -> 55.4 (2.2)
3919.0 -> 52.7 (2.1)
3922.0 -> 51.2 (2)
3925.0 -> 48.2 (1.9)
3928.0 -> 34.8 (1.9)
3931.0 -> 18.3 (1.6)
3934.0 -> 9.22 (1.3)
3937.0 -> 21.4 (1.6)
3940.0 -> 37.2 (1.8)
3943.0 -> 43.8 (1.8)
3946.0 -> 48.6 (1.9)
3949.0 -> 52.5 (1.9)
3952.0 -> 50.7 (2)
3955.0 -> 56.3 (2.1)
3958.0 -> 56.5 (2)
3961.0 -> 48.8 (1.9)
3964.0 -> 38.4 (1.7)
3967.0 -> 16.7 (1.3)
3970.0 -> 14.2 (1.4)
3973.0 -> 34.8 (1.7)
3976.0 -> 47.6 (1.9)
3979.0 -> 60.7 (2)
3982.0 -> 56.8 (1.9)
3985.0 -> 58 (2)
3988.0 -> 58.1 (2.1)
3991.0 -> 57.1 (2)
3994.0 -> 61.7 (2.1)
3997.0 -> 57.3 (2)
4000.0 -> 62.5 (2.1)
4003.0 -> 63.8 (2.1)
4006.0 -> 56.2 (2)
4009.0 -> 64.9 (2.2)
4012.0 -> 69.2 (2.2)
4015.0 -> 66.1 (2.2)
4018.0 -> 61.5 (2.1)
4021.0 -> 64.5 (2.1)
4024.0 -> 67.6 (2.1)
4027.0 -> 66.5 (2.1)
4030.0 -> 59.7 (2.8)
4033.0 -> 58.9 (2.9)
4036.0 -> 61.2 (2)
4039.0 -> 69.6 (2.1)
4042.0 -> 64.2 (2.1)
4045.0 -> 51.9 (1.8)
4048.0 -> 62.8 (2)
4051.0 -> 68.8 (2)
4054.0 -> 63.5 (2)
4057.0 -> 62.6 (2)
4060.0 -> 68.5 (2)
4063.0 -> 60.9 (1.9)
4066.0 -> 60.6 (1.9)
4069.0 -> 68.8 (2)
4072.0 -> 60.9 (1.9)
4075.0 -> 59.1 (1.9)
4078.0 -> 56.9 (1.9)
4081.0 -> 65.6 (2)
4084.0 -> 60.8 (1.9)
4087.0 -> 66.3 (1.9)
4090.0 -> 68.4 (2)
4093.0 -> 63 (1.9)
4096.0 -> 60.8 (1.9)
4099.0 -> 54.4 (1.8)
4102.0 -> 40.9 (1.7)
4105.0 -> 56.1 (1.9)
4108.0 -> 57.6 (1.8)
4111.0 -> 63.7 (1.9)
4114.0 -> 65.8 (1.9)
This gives 1.41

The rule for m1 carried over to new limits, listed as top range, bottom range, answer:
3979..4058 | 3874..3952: 1.44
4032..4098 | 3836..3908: 1.35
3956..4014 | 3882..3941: 1.23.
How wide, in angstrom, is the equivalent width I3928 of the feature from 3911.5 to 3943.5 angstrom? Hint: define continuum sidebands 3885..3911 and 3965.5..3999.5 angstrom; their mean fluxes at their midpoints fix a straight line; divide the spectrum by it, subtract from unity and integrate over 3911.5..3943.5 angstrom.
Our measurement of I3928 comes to 6.50 angstrom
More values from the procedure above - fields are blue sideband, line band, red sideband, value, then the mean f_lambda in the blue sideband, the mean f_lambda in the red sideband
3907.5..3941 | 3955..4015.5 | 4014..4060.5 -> 1.07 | 40.5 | 63.5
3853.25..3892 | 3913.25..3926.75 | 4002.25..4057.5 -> 0.93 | 52.5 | 63.3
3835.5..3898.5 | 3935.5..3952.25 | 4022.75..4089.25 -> 4.28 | 51.2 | 63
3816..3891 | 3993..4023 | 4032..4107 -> -2.58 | 49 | 61.4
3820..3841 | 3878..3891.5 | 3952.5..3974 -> -2.30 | 39.6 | 38.6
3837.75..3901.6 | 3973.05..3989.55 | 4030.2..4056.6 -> 1.24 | 52.1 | 62.5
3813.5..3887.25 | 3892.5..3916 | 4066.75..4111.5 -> -0.56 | 49.8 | 60.1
